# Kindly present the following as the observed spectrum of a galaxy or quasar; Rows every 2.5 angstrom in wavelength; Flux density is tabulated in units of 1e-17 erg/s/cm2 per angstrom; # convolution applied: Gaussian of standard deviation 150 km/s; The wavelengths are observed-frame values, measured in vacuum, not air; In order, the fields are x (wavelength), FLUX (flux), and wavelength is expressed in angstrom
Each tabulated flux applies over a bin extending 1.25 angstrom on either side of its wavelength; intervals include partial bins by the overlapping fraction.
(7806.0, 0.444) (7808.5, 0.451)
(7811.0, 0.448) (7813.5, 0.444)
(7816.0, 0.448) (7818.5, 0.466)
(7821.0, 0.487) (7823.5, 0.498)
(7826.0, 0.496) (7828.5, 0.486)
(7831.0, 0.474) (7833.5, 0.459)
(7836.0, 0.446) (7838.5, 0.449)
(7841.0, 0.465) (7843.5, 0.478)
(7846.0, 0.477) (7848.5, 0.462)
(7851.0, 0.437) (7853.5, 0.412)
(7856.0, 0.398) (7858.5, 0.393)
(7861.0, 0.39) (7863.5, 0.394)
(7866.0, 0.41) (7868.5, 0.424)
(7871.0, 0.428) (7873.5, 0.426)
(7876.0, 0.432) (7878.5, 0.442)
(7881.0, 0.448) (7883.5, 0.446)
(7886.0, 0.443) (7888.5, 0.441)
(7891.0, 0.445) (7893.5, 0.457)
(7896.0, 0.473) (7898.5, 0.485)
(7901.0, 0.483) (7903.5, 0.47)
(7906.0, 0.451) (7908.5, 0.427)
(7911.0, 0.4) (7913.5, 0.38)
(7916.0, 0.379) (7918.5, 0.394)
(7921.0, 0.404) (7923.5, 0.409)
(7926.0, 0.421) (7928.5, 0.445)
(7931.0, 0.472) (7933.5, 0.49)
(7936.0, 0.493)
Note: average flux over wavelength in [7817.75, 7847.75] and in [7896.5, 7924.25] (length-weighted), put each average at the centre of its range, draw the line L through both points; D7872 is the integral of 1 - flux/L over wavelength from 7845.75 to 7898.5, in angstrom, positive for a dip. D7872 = 1.97 angstrom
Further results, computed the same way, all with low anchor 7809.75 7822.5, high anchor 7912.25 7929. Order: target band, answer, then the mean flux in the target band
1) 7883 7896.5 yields -1.0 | 0.45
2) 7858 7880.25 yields 0.7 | 0.417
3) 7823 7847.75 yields -1.3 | 0.472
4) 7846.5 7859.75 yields 0.5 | 0.424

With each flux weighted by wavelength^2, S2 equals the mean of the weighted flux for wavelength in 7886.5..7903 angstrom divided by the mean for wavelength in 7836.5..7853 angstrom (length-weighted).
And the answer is 1.0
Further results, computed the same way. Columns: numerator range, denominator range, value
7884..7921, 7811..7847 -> 0.95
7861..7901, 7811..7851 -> 0.95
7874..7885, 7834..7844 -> 0.97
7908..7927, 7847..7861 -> 0.97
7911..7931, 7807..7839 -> 0.90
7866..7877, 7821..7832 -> 0.88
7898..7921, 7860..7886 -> 1.01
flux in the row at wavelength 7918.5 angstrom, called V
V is 0.394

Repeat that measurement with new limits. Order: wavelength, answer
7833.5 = 0.459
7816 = 0.448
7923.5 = 0.409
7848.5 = 0.462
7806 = 0.444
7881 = 0.448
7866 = 0.41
